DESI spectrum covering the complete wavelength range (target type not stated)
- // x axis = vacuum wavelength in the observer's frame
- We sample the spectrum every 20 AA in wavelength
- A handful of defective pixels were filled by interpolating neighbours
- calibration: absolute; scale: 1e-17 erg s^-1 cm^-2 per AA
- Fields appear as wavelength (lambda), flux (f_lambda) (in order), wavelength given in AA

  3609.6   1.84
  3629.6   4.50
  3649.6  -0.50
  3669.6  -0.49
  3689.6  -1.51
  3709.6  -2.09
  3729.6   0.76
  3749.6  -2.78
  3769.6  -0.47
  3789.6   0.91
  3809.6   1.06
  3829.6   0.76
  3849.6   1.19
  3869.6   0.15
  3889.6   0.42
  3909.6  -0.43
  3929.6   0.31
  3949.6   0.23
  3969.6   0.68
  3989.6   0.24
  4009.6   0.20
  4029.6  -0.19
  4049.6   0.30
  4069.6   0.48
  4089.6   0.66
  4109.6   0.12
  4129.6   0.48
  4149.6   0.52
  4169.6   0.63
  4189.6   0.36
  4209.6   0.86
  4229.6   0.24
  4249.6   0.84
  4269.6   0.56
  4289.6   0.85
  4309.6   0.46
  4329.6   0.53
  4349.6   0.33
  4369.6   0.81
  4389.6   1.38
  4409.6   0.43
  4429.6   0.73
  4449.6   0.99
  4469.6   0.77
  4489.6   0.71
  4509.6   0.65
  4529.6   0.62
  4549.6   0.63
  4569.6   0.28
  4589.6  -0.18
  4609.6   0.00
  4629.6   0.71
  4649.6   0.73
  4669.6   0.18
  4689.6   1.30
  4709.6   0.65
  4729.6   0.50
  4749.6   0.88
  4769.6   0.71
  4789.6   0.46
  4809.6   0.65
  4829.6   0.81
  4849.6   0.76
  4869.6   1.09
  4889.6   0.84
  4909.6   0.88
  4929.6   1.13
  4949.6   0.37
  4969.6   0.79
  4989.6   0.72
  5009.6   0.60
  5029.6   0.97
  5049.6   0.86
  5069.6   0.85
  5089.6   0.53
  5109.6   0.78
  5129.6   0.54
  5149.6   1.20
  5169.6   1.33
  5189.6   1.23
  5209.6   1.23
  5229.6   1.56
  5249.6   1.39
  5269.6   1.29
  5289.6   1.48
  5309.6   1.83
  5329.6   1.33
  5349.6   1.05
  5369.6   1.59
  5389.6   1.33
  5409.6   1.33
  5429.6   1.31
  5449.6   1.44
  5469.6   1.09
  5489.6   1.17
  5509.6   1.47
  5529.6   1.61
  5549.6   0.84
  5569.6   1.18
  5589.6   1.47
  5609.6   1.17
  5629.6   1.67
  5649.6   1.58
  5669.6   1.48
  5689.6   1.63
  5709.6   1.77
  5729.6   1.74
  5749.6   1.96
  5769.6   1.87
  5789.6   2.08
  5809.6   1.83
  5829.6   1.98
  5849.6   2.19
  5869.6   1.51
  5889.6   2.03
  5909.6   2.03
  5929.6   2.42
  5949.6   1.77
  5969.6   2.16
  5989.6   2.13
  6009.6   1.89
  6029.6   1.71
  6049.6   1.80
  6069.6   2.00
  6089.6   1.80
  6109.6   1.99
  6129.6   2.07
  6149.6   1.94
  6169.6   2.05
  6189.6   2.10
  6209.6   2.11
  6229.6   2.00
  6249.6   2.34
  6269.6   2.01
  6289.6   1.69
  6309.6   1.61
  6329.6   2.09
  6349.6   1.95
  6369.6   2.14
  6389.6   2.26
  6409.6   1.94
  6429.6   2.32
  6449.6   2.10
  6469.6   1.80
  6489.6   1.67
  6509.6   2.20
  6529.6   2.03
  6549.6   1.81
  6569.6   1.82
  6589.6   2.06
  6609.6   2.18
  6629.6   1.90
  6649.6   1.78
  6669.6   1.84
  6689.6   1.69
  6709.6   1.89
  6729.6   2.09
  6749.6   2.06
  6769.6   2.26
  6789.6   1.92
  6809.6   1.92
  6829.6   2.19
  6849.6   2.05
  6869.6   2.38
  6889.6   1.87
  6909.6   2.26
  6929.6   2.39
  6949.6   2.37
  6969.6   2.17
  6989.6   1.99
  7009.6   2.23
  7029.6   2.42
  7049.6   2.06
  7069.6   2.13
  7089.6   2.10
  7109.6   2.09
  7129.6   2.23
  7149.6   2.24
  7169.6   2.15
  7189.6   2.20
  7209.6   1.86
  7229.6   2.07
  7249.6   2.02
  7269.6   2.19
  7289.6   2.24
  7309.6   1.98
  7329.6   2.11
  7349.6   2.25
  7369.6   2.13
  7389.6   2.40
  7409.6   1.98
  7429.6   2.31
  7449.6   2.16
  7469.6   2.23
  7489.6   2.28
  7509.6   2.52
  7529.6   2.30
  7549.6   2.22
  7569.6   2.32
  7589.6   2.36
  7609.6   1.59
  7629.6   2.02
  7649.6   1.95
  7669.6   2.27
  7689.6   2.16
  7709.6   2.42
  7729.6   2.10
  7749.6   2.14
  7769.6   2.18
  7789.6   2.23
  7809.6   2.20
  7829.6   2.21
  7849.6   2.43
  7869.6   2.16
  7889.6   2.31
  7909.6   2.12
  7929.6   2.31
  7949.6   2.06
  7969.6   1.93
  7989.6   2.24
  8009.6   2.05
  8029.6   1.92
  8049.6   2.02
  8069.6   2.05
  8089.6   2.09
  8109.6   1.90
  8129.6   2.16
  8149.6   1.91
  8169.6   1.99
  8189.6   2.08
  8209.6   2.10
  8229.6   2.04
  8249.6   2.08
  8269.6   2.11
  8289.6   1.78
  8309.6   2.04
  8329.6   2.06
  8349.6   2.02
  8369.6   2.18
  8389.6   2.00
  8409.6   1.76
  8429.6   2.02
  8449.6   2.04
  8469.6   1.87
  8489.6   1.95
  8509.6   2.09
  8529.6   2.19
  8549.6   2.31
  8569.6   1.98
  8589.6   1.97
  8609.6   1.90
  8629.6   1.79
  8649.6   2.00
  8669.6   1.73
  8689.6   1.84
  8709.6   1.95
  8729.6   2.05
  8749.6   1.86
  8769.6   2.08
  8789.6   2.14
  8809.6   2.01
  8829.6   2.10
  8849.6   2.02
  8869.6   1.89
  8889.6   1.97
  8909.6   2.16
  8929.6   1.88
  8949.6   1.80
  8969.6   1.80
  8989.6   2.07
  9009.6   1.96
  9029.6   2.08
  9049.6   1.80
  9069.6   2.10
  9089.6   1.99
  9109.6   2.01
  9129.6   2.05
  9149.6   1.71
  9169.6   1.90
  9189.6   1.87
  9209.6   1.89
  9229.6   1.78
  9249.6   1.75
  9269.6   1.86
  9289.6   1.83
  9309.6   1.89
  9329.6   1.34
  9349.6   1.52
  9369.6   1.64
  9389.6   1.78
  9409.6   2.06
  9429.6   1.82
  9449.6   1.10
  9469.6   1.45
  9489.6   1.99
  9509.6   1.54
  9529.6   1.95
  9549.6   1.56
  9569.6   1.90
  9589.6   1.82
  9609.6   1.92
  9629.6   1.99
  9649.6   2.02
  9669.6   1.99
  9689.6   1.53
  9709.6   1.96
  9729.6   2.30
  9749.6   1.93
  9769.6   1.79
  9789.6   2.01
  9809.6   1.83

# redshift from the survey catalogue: 0.29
